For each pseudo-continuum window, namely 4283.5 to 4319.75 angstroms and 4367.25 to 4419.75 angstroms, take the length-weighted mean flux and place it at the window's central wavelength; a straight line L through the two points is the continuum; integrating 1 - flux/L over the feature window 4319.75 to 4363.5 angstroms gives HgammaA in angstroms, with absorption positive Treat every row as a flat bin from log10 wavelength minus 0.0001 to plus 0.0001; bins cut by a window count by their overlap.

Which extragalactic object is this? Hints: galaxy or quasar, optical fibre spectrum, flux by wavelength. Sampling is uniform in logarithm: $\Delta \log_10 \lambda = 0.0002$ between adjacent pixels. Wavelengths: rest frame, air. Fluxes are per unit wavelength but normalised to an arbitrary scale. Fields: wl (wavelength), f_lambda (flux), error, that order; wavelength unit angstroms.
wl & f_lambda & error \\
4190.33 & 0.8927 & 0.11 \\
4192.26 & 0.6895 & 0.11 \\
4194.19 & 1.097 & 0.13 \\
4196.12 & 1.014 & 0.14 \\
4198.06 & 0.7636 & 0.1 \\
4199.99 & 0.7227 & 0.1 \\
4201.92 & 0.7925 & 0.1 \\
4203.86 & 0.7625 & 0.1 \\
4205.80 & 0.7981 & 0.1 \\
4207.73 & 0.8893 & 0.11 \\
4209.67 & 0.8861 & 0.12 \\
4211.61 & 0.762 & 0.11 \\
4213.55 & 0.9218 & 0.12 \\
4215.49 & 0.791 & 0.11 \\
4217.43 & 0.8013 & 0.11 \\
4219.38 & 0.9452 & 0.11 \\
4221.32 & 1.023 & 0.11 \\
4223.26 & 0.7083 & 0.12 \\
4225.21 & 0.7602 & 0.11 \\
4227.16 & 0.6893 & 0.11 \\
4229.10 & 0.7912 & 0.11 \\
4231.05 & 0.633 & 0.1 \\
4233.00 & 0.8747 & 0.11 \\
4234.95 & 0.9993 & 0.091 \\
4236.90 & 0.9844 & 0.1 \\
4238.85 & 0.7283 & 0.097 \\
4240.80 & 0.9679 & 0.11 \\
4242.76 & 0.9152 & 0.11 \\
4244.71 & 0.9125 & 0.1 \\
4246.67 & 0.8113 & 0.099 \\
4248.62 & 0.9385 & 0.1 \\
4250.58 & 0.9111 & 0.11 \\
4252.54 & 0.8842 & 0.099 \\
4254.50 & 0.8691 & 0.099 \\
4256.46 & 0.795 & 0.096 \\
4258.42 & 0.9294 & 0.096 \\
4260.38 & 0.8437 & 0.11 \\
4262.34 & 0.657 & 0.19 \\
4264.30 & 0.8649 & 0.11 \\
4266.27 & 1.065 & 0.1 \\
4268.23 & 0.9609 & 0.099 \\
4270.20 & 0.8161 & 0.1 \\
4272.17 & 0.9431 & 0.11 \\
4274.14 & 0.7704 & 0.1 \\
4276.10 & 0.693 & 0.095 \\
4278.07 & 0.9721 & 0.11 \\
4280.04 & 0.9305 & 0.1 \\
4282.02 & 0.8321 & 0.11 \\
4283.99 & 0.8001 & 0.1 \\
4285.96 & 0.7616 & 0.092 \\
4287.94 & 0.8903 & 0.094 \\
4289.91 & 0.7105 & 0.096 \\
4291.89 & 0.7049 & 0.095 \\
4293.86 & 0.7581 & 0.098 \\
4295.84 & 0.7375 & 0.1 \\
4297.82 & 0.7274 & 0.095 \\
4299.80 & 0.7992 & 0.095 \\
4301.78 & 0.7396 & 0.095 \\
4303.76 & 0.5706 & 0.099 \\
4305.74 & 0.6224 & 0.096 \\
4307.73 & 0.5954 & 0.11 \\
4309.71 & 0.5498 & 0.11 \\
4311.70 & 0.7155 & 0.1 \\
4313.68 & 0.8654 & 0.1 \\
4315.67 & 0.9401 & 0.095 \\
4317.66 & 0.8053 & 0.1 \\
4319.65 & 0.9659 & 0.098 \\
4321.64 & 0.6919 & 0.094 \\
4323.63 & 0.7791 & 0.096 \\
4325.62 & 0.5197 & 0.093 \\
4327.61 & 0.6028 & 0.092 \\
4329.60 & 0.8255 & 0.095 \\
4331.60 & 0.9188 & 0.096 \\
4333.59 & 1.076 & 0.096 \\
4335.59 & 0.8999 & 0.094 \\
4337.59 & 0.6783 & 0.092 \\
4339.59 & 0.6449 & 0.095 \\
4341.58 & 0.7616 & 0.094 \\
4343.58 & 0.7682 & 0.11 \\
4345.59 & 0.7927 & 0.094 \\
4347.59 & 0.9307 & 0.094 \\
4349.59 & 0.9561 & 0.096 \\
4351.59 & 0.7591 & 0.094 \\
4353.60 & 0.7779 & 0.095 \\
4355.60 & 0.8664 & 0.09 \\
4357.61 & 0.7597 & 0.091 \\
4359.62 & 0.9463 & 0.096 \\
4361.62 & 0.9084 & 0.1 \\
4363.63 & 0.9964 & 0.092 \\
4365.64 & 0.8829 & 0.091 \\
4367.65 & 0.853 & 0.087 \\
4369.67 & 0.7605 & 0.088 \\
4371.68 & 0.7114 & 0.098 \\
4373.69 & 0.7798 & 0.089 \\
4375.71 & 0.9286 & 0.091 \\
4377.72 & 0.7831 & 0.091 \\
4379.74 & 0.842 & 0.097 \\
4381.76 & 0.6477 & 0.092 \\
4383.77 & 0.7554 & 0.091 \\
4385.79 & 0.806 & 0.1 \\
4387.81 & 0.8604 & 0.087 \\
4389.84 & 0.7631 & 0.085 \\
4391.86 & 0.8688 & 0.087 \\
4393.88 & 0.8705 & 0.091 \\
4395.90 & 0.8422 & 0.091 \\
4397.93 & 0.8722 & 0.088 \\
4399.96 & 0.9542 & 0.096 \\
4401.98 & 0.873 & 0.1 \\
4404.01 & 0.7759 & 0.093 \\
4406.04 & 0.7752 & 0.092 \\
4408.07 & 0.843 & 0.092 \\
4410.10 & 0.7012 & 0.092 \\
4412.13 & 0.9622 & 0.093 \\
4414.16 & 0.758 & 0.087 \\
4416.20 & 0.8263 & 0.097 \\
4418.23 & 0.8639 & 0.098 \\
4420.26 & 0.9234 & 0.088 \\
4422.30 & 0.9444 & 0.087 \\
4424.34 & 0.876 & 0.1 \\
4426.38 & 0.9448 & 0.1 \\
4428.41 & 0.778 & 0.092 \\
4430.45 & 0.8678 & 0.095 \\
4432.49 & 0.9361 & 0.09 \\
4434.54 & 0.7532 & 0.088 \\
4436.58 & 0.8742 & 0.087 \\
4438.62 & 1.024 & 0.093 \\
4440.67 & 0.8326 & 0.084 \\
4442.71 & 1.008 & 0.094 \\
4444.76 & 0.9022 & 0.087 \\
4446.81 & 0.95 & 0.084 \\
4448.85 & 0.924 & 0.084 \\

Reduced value -1.9 angstroms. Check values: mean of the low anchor 0.745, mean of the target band 0.81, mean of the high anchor 0.819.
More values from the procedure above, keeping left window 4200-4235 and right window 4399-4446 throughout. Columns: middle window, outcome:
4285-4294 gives 0.7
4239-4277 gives -1.9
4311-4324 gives 0.2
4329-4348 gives 0.5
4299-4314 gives 3.0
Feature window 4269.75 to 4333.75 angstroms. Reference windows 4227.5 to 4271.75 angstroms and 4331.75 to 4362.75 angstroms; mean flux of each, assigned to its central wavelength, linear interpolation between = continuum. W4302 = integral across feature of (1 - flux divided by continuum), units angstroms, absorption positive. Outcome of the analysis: 6.0 angstroms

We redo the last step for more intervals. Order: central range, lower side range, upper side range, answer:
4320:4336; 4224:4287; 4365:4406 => 0.8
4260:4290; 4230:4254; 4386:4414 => 0.8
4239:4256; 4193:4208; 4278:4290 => -0.9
